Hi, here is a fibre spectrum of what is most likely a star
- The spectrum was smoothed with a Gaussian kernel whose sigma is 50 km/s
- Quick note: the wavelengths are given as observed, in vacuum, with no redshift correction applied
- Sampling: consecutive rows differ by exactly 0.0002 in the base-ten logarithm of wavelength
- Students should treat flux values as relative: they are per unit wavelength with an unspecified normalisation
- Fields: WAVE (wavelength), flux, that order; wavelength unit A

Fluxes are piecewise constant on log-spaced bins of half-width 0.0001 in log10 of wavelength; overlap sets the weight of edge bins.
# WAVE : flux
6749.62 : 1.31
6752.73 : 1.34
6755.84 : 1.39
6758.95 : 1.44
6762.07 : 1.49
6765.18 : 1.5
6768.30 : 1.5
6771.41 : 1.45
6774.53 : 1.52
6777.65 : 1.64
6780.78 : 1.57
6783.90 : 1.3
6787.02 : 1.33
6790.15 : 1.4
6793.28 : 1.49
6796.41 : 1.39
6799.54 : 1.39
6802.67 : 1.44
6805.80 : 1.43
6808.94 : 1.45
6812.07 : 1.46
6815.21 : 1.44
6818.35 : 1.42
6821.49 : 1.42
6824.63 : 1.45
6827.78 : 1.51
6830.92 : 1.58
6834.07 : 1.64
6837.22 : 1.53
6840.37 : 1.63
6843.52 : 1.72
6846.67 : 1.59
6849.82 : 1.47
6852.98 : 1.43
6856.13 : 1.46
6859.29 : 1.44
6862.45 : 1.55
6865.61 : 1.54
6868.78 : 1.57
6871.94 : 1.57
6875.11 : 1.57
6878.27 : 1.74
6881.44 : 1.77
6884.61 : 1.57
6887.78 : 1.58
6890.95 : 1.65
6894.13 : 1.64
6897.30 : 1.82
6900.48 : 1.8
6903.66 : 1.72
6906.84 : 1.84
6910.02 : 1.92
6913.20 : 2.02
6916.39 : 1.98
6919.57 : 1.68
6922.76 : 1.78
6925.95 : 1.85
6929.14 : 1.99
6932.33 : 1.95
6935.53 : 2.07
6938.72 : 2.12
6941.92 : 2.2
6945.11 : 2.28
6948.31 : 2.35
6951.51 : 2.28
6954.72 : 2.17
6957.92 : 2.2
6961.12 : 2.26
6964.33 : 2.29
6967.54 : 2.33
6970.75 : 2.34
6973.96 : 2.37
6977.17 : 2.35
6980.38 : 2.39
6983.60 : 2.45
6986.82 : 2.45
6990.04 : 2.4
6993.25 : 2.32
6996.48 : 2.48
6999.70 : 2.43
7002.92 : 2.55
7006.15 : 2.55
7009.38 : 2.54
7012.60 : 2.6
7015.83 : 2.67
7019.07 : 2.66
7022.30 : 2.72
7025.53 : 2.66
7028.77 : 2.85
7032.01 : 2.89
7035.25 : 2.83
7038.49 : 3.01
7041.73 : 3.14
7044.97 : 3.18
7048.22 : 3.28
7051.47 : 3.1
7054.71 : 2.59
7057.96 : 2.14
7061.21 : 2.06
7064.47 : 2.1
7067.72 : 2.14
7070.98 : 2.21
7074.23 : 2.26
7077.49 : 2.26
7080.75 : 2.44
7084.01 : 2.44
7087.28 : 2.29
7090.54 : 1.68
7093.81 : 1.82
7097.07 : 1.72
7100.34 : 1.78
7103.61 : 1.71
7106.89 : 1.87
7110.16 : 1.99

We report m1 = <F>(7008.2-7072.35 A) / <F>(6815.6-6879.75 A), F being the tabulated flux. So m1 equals 1.7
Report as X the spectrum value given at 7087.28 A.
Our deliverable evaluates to 2.29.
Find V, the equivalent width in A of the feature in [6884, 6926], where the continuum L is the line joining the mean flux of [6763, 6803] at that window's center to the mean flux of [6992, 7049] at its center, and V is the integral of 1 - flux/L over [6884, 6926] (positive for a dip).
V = 6.72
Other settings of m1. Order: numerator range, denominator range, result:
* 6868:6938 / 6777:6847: 1.20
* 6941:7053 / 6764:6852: 1.72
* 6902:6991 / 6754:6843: 1.45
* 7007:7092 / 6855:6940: 1.47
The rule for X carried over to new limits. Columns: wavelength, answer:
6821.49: 1.42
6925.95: 1.85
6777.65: 1.64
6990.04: 2.4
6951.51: 2.28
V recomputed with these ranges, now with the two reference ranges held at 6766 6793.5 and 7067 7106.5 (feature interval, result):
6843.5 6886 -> 1.67 A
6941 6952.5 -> -3.19 A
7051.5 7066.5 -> -2.35 A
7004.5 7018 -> -4.83 A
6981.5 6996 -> -4.22 A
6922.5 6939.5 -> -2.03 A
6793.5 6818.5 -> 1.40 A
